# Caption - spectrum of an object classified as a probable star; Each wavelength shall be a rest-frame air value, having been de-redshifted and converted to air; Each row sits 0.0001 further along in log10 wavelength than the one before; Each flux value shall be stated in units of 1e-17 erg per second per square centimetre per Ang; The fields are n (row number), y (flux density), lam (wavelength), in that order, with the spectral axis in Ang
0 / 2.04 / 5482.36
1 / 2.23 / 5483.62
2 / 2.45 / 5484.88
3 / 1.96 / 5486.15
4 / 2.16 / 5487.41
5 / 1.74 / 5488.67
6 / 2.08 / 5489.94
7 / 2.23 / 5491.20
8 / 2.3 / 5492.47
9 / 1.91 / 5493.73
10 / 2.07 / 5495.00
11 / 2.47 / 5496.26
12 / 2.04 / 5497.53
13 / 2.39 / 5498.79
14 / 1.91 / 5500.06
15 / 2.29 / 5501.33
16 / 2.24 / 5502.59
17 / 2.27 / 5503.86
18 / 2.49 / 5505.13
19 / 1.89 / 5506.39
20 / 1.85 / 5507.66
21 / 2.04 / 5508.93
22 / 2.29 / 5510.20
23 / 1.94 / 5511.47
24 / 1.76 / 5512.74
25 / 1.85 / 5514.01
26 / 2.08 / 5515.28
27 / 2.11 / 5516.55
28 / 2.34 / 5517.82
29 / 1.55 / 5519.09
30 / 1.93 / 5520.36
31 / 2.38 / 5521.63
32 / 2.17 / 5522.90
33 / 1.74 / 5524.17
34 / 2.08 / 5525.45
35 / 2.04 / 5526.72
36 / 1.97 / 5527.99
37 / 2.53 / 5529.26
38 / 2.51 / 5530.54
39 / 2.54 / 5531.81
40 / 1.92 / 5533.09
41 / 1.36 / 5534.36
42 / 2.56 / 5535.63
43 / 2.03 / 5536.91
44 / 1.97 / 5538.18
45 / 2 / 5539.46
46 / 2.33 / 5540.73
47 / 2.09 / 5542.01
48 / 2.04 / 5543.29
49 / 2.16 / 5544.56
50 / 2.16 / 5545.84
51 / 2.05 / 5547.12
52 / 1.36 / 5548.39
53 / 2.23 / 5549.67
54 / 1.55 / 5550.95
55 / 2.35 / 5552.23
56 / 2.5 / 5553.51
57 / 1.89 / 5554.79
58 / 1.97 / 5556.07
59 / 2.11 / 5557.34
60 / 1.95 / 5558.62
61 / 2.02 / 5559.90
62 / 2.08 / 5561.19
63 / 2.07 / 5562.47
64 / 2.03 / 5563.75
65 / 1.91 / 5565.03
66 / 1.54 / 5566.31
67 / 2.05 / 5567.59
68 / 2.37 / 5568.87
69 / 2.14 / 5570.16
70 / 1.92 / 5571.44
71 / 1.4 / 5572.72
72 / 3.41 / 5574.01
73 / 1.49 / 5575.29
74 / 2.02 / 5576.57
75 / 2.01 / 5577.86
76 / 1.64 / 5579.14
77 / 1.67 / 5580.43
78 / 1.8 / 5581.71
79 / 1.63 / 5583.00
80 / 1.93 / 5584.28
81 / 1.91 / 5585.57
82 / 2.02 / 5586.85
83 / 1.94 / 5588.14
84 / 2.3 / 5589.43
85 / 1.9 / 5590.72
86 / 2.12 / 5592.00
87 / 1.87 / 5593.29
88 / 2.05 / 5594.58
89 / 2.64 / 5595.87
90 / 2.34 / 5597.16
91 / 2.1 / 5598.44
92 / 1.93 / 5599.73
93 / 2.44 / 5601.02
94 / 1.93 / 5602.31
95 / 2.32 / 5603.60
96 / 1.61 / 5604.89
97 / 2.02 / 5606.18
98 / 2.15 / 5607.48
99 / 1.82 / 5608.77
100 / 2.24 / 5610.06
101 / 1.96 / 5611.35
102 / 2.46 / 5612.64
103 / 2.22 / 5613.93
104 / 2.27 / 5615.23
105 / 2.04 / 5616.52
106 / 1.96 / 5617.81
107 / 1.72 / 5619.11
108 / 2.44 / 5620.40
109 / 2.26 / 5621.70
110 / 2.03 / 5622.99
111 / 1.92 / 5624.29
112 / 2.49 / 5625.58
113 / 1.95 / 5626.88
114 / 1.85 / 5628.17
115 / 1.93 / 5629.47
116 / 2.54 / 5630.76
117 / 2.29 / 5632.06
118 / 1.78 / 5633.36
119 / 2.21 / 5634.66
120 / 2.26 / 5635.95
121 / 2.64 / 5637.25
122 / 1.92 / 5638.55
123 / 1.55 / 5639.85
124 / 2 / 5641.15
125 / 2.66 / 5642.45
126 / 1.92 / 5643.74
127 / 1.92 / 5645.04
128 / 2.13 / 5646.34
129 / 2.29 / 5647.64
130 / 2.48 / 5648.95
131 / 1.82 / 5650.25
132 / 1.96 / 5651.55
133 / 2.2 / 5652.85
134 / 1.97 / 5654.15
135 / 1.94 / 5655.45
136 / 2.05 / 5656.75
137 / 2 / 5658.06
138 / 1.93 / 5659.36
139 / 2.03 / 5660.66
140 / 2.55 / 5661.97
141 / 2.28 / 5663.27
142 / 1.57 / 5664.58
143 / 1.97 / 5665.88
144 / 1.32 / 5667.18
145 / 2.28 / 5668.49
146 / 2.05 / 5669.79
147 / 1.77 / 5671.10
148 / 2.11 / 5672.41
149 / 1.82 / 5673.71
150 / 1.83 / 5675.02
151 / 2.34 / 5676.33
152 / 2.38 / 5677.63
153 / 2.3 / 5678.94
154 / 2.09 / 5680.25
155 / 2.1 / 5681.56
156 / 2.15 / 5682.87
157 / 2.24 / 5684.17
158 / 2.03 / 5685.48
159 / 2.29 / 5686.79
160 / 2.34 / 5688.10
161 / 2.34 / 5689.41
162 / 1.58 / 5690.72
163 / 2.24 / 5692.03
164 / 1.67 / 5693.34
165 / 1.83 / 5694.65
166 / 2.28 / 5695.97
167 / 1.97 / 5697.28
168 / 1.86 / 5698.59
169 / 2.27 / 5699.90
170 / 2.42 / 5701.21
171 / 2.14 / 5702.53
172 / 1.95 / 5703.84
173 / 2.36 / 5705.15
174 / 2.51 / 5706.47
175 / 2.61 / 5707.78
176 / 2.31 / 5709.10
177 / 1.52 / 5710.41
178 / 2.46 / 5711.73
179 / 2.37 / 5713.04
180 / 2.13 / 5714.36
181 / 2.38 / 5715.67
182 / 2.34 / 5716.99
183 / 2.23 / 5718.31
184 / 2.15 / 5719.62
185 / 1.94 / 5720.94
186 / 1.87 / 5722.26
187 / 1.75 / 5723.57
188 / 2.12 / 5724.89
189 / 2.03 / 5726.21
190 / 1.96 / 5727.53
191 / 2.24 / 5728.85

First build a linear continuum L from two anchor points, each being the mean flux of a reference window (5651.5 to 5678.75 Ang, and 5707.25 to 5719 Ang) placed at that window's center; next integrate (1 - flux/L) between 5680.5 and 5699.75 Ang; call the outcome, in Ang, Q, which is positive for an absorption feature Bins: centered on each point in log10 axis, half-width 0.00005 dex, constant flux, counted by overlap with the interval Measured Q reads 0.6 Ang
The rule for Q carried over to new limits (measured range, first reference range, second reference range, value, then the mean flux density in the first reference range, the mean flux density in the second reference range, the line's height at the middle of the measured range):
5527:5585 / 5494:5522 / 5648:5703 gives 1.6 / 2.09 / 2.07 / 2.09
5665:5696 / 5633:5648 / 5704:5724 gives 1.6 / 2.11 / 2.19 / 2.16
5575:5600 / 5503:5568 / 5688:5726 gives 1.2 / 2.05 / 2.13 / 2.08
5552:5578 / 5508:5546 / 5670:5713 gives 0.5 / 2.08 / 2.13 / 2.09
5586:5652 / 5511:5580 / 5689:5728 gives -1.1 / 2.04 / 2.12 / 2.08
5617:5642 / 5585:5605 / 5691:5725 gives 0.2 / 2.1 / 2.14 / 2.11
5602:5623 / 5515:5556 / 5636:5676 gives -0.4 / 2.08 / 2.04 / 2.05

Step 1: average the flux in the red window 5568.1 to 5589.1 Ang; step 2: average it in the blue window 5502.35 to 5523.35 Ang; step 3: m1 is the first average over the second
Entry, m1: 0.9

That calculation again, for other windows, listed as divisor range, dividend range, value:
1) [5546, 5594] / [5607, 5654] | 1.07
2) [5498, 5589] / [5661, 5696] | 1.01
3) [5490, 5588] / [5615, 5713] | 1.02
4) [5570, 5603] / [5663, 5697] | 1.01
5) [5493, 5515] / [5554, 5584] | 0.94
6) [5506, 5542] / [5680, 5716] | 1.05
